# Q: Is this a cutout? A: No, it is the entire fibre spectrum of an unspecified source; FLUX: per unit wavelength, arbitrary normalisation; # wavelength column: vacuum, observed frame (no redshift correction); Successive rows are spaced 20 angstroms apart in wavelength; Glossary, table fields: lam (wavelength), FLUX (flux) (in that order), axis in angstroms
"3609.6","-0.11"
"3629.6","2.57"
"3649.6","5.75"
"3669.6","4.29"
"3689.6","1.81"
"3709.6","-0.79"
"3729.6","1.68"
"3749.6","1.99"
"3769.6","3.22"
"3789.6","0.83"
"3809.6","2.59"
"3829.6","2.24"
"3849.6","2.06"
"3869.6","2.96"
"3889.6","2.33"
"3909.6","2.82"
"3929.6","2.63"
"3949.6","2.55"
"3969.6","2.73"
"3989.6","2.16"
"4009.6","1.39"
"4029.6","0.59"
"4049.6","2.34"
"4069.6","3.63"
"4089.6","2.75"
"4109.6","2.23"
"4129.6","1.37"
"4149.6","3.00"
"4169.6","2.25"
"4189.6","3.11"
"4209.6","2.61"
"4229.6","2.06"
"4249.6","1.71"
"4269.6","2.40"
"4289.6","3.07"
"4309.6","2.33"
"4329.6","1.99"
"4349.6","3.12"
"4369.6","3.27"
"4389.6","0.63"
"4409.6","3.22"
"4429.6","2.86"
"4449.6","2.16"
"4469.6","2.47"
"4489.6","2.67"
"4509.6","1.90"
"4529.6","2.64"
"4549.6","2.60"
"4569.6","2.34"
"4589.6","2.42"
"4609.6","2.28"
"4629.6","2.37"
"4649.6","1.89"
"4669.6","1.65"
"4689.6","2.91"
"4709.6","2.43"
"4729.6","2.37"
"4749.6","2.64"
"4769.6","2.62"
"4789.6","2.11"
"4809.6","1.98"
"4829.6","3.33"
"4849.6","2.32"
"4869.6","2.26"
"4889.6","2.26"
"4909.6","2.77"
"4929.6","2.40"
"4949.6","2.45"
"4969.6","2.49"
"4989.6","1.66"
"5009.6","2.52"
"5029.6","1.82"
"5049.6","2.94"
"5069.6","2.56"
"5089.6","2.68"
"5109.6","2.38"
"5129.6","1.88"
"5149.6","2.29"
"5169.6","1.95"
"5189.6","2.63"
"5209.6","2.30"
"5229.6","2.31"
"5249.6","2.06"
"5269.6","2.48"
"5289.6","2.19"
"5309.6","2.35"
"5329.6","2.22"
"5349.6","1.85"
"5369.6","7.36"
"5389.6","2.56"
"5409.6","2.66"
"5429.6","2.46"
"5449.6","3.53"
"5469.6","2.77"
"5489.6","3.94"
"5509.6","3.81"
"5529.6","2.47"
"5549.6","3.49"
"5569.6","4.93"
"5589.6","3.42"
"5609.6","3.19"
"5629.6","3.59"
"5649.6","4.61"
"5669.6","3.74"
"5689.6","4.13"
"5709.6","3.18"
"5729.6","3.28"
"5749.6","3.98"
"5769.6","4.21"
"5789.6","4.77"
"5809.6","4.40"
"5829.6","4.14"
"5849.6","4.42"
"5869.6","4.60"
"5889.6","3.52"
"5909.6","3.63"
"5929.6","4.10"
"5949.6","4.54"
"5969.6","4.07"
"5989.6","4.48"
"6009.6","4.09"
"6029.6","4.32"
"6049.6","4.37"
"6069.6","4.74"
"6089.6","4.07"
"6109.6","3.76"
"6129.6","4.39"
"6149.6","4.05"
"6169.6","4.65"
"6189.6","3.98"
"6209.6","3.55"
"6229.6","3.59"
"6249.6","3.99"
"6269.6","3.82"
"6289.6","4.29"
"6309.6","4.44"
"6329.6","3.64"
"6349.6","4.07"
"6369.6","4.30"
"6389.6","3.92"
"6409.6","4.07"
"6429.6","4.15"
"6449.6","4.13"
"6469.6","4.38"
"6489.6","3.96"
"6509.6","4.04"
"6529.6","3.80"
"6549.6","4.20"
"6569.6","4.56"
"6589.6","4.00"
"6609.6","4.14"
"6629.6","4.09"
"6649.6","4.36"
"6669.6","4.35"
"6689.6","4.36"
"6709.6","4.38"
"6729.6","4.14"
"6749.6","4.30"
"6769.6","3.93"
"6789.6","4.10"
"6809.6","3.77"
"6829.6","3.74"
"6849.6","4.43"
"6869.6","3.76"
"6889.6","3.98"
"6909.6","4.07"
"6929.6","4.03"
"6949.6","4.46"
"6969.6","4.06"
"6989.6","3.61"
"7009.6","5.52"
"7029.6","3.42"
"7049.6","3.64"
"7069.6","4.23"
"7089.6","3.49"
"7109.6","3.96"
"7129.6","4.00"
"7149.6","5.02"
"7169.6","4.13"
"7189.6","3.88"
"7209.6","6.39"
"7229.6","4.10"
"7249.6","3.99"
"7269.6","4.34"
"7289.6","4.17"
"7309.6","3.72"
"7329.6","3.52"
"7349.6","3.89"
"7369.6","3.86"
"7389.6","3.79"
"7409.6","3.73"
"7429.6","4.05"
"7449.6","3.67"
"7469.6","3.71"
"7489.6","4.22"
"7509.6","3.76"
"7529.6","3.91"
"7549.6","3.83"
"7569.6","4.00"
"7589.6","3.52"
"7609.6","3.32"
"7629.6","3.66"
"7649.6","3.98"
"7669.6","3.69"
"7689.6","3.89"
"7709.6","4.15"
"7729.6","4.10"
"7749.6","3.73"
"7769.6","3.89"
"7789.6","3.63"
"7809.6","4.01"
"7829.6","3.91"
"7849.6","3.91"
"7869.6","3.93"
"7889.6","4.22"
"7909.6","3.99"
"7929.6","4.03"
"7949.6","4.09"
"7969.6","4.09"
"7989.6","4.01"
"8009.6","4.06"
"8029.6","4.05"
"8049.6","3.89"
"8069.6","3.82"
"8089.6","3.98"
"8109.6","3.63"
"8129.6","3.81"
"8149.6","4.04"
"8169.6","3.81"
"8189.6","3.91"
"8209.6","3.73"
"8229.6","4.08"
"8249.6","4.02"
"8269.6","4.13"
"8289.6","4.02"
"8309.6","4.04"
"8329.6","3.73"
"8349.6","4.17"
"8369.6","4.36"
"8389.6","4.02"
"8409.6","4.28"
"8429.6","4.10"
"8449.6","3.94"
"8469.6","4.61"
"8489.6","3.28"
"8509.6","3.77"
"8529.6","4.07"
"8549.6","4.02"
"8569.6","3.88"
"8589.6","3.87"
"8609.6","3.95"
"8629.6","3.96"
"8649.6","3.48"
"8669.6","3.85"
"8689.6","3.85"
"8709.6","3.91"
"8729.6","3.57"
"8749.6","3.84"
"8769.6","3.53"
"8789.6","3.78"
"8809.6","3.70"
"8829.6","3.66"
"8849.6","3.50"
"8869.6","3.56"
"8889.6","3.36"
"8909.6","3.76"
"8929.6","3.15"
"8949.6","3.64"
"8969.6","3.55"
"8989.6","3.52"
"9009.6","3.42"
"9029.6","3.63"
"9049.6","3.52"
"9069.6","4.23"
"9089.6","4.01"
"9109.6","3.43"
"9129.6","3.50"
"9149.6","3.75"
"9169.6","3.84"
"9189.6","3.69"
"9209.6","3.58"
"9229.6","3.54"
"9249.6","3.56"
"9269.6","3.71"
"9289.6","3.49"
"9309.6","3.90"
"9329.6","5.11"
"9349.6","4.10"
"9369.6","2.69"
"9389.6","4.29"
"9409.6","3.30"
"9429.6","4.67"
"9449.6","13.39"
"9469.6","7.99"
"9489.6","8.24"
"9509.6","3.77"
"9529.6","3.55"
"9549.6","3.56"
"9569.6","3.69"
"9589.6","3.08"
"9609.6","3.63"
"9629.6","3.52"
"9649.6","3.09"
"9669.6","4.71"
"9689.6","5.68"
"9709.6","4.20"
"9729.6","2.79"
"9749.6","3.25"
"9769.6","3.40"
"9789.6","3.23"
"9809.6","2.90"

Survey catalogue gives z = 0.44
